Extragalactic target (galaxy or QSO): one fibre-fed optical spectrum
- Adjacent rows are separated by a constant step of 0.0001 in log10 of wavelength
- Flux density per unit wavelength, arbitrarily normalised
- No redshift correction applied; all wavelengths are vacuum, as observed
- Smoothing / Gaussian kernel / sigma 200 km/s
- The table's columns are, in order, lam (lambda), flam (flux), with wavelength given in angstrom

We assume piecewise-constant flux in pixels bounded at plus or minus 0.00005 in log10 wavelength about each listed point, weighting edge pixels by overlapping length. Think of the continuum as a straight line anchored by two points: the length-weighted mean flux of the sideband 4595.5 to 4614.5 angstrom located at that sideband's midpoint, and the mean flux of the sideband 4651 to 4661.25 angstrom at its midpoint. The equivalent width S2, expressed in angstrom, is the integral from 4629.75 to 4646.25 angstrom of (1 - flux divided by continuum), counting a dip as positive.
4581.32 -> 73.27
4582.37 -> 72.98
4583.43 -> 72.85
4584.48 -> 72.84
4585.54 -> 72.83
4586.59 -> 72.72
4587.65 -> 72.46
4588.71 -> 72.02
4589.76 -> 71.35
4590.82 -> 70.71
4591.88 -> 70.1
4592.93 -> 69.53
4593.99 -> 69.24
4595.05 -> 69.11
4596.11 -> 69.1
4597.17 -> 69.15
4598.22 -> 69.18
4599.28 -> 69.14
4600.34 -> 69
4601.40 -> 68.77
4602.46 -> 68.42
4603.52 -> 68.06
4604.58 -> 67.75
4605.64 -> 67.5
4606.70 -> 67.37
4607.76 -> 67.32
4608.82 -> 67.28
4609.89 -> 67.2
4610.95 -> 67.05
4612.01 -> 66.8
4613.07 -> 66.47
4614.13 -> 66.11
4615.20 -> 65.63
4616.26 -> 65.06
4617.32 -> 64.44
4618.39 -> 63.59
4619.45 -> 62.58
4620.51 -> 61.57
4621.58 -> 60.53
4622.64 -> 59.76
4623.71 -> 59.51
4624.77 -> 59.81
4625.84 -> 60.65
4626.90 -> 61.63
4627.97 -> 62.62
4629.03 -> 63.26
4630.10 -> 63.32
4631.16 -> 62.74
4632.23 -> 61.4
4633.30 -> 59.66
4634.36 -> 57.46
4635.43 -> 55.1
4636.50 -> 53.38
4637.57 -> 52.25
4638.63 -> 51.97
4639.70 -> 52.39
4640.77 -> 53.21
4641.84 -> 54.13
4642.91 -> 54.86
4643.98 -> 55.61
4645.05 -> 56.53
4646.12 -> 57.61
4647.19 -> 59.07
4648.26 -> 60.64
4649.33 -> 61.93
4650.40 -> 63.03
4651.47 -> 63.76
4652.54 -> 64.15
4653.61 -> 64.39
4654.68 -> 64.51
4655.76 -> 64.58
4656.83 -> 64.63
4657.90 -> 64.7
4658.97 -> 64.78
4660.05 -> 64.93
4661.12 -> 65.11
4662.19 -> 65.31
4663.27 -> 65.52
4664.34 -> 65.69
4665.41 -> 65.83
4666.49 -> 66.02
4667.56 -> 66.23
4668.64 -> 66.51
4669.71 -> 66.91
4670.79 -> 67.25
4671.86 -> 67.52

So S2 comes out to 2.4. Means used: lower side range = 67.9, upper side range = 64.5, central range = 56.2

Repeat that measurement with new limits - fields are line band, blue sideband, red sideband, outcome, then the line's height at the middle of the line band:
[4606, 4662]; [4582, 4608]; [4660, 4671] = 5.15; 67.8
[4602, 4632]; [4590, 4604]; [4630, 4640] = -0.82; 62.7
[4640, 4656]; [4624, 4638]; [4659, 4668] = 0.78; 62.7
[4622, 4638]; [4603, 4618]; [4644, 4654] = 1.06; 63.8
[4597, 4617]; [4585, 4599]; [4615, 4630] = -0.32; 66.4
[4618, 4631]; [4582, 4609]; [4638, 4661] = 0.62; 64.7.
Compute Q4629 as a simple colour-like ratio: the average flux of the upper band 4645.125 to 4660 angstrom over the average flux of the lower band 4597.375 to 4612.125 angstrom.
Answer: 0.92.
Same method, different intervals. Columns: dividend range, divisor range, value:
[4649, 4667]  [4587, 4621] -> 0.95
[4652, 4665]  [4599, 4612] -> 0.96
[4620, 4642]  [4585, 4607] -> 0.84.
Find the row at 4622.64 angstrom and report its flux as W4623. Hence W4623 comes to 59.76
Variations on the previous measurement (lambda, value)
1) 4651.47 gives 63.76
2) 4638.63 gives 51.97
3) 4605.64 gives 67.5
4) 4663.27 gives 65.52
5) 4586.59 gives 72.72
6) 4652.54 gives 64.15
